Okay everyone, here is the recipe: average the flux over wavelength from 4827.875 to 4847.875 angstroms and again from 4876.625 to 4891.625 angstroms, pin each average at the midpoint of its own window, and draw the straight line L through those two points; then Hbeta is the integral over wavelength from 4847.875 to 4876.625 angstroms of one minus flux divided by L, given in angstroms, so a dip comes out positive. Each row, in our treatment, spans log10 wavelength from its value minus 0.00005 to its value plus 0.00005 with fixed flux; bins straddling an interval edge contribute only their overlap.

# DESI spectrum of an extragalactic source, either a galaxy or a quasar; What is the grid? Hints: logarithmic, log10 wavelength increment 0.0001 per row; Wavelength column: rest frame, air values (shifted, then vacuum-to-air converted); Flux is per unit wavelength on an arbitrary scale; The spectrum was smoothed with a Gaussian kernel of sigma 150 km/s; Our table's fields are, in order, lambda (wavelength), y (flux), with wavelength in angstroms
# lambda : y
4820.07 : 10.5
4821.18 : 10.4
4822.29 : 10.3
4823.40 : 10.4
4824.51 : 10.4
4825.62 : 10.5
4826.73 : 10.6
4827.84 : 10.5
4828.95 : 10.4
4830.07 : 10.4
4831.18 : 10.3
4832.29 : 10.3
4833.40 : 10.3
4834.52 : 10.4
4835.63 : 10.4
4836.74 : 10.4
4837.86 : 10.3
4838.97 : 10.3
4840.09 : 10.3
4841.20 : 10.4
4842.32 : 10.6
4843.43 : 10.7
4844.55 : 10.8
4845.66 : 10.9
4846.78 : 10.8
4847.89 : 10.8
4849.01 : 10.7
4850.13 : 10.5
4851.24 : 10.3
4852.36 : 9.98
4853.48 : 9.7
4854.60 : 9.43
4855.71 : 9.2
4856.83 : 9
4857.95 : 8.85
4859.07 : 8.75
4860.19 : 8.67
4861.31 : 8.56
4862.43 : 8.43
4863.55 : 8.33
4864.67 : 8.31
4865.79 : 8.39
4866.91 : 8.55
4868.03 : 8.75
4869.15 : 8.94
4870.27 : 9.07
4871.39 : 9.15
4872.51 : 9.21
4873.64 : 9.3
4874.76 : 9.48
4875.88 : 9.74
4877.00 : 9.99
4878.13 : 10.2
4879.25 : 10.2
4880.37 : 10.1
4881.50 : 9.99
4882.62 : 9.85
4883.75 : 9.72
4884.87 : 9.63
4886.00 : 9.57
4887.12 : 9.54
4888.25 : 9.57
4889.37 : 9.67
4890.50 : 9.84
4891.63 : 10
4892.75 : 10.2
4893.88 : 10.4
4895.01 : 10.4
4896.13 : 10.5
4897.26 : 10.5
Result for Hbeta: 2.6 angstroms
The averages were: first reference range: 10.5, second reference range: 9.83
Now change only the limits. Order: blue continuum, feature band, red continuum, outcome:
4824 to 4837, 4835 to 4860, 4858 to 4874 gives -1.3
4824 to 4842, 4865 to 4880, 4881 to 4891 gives 0.9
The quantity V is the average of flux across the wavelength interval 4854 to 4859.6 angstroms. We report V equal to 9.05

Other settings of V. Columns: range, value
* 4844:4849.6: 10.8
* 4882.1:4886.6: 9.69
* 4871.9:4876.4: 9.42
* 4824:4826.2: 10.5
